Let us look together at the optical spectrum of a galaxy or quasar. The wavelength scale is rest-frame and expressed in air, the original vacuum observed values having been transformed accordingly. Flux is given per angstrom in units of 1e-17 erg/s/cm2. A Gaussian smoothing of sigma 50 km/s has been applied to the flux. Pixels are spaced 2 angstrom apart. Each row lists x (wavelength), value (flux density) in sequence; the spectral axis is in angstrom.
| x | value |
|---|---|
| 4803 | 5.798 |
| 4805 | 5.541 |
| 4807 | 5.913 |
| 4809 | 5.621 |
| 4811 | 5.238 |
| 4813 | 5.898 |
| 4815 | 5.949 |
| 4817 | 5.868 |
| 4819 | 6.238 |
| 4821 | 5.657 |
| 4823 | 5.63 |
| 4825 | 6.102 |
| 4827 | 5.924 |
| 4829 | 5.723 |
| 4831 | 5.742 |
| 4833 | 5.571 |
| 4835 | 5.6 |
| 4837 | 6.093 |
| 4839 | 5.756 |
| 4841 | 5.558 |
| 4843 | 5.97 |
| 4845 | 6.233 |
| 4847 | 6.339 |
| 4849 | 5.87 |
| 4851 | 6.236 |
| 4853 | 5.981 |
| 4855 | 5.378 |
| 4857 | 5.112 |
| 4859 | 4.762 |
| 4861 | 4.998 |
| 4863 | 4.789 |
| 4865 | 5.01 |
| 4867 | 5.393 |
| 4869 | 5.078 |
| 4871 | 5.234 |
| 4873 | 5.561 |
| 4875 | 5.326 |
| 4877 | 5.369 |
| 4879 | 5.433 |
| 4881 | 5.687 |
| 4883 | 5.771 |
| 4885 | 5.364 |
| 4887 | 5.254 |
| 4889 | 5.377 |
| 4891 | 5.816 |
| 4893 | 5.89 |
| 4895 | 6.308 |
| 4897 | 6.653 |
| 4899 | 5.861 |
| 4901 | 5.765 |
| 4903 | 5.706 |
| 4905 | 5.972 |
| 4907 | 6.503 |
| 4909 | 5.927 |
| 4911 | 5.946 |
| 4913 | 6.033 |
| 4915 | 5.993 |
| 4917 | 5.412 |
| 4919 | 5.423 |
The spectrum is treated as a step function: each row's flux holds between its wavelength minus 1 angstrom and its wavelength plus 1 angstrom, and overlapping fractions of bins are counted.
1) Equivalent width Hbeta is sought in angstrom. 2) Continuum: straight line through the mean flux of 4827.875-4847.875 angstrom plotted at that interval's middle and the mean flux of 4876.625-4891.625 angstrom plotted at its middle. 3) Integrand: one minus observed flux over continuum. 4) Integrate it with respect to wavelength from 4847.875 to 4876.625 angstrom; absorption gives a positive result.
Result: 1.68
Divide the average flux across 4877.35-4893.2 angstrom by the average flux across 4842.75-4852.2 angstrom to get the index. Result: 0.90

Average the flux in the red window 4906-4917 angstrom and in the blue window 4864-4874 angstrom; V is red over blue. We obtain 1.15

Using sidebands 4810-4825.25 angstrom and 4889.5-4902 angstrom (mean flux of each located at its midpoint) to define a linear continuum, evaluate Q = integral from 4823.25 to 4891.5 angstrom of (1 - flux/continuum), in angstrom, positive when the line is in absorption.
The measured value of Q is 4.0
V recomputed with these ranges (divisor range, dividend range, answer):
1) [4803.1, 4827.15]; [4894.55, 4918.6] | 1.03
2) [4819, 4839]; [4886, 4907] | 1.01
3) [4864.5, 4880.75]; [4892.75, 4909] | 1.14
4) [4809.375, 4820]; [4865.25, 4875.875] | 0.91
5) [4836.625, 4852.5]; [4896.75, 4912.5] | 1.00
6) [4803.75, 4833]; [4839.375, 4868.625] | 0.96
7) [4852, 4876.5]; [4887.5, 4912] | 1.14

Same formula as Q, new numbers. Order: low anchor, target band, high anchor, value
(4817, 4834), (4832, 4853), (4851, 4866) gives -1.6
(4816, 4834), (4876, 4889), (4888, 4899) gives 1.1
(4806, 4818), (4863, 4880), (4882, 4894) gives 1.0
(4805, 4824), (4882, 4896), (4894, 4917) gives 0.7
